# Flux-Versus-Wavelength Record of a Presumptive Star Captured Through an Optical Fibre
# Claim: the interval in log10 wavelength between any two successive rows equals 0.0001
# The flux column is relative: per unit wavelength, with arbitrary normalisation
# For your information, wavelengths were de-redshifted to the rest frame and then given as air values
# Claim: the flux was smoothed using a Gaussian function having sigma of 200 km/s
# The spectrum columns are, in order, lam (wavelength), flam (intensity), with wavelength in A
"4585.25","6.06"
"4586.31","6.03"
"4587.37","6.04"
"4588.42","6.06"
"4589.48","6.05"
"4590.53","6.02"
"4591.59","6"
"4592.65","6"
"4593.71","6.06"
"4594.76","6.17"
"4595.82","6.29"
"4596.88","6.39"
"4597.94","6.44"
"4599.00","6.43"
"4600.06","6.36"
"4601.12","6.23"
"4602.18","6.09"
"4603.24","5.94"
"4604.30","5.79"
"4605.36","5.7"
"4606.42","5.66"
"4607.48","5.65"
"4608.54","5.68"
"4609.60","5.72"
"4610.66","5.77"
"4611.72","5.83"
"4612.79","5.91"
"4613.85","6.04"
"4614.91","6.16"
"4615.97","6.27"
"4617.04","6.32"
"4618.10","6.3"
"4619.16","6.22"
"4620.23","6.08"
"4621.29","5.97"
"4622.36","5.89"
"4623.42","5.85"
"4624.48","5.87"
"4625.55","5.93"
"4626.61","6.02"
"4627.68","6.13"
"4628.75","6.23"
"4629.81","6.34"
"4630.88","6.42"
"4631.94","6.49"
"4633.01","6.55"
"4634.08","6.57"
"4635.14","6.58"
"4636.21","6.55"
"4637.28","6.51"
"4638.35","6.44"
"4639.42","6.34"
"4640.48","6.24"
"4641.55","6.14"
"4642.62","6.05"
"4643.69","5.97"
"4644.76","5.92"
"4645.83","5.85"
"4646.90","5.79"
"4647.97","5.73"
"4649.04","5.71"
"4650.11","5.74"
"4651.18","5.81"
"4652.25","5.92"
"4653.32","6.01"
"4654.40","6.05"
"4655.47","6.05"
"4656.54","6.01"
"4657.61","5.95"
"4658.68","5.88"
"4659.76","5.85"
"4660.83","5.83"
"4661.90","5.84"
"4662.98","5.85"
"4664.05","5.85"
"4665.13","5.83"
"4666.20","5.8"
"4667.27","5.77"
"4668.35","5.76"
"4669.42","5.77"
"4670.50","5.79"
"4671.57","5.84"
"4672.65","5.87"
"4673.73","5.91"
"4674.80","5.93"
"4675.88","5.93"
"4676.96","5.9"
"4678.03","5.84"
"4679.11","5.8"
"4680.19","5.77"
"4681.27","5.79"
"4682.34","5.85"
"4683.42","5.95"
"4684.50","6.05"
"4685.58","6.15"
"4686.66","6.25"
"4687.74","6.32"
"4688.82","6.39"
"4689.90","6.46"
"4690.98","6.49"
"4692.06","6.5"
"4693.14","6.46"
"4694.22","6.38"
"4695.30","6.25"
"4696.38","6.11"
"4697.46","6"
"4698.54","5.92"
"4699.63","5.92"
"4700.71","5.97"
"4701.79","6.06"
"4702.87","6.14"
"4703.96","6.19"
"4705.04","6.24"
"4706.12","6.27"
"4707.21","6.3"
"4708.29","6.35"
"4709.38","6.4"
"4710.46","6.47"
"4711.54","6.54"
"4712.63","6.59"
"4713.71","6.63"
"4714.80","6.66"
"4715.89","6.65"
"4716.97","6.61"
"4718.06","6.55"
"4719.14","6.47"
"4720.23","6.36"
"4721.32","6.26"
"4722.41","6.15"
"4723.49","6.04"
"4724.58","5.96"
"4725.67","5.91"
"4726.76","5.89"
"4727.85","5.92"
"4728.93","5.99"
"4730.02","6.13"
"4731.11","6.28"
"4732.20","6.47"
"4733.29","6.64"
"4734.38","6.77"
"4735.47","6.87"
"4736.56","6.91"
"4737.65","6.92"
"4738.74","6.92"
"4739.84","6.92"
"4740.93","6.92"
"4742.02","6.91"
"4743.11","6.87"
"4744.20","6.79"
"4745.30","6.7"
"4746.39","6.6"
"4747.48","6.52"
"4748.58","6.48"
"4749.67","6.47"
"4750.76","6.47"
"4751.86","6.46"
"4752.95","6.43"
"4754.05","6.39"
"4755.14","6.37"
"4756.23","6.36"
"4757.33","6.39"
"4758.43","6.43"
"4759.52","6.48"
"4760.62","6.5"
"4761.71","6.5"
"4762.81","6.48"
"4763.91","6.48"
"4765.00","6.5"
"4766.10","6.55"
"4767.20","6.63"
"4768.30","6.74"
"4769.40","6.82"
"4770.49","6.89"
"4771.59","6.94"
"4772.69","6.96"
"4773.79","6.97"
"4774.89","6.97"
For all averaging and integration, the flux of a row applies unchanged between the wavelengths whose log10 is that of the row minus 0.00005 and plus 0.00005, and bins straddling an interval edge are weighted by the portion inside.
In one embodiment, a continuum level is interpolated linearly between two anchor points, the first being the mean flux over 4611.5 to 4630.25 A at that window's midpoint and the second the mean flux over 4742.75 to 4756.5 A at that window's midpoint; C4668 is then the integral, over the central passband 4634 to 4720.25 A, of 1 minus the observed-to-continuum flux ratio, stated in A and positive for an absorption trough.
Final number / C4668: 2.28 A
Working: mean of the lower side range 6.08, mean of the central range 6.11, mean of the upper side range 6.53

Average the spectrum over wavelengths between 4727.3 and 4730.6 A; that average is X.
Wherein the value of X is 6.03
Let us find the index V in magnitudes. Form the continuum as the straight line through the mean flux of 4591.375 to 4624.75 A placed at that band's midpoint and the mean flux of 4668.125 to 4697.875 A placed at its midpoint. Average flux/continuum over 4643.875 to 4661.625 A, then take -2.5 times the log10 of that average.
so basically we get 0.03 mag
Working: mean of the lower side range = 6.04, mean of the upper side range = 6.06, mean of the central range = 5.88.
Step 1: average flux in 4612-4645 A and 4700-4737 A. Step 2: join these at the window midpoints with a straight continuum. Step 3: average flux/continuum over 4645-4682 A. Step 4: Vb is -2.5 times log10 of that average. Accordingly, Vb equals 0.07 mag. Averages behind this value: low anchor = 6.2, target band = 5.85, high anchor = 6.34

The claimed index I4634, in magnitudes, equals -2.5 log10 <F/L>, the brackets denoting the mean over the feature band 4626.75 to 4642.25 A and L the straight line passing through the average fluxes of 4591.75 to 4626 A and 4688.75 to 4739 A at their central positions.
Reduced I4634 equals -0.047 mag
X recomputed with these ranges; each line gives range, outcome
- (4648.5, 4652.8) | 5.8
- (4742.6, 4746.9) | 6.74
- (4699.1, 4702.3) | 5.99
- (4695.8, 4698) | 6.07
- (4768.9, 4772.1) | 6.9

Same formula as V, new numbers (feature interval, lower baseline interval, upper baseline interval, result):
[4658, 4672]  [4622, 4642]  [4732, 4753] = 0.10 mag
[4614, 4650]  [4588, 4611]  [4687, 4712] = -0.01 mag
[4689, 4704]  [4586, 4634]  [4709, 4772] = 0.03 mag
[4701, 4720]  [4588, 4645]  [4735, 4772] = 0.01 mag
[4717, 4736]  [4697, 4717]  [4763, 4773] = 0.03 mag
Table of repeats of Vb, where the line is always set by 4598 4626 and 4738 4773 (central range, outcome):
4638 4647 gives 0.01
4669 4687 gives 0.07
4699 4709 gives 0.04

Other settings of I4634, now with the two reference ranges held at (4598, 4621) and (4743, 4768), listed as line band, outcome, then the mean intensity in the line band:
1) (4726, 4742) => -0.02 mag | 6.54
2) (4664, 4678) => 0.07 mag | 5.84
